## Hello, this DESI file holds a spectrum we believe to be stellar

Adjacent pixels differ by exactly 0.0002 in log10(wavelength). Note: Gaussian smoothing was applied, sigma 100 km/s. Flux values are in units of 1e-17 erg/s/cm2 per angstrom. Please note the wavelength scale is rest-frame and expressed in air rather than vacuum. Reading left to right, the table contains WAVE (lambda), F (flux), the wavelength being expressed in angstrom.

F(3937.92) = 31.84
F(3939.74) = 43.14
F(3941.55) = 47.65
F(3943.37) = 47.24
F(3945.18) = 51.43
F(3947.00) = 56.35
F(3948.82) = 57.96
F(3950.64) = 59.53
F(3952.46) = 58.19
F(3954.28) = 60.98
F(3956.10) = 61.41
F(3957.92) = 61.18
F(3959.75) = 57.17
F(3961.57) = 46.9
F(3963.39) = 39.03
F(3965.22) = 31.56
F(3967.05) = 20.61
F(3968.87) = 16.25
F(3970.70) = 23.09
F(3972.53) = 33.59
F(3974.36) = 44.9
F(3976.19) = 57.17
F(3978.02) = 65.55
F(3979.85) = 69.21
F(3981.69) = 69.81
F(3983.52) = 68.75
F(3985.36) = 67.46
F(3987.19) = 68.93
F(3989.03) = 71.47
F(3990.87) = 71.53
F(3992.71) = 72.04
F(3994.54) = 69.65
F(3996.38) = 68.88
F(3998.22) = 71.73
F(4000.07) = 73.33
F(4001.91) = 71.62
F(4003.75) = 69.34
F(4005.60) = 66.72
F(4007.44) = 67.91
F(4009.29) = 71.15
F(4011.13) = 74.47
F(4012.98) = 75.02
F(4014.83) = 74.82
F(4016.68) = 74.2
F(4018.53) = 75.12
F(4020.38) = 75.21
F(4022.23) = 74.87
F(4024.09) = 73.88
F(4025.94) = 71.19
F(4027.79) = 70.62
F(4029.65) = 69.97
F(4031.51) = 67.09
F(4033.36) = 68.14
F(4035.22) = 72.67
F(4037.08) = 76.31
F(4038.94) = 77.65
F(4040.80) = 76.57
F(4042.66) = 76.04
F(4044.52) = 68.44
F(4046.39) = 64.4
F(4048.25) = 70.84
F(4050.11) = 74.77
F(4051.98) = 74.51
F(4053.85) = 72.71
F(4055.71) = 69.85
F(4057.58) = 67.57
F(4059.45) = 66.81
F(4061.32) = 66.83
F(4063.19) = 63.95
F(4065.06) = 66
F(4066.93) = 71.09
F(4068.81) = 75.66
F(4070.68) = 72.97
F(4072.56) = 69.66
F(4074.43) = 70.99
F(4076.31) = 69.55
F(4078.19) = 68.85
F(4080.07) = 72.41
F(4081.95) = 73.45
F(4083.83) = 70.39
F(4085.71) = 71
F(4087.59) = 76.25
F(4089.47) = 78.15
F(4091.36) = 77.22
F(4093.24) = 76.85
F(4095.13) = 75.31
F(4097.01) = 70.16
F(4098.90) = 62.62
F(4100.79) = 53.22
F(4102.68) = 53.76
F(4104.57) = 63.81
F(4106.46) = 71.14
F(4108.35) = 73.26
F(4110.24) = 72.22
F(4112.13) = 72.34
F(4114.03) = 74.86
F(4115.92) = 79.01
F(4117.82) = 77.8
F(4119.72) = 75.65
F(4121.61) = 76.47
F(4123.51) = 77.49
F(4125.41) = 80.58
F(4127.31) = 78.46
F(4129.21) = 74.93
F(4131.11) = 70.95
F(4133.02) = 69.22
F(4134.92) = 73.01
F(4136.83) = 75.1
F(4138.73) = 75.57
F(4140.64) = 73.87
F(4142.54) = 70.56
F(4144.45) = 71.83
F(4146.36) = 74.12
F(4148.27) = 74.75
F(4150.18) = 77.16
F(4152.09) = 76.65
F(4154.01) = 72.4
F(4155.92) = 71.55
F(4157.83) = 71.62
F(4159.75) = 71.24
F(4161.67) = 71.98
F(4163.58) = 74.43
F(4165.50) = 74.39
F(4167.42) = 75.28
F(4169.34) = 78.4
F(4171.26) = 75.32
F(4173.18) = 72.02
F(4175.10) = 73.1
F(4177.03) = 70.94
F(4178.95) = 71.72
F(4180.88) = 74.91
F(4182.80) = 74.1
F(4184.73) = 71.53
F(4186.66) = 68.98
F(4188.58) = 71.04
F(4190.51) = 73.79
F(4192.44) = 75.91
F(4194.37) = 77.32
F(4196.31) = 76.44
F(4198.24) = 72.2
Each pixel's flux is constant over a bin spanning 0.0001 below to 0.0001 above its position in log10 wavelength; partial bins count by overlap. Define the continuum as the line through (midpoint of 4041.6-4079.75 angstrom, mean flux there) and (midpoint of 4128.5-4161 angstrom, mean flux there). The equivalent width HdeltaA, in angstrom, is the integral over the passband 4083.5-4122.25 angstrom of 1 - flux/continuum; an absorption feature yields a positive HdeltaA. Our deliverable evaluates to 0.1 angstrom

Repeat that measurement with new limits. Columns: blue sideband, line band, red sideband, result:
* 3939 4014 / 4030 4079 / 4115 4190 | -4.2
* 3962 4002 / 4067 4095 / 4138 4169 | -2.9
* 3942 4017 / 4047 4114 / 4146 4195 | -3.4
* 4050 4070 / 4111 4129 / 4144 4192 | -1.3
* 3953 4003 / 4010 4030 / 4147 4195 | -4.3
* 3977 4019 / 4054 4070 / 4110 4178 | 0.8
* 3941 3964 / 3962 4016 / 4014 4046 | 3.1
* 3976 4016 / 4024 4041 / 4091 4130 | -0.3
